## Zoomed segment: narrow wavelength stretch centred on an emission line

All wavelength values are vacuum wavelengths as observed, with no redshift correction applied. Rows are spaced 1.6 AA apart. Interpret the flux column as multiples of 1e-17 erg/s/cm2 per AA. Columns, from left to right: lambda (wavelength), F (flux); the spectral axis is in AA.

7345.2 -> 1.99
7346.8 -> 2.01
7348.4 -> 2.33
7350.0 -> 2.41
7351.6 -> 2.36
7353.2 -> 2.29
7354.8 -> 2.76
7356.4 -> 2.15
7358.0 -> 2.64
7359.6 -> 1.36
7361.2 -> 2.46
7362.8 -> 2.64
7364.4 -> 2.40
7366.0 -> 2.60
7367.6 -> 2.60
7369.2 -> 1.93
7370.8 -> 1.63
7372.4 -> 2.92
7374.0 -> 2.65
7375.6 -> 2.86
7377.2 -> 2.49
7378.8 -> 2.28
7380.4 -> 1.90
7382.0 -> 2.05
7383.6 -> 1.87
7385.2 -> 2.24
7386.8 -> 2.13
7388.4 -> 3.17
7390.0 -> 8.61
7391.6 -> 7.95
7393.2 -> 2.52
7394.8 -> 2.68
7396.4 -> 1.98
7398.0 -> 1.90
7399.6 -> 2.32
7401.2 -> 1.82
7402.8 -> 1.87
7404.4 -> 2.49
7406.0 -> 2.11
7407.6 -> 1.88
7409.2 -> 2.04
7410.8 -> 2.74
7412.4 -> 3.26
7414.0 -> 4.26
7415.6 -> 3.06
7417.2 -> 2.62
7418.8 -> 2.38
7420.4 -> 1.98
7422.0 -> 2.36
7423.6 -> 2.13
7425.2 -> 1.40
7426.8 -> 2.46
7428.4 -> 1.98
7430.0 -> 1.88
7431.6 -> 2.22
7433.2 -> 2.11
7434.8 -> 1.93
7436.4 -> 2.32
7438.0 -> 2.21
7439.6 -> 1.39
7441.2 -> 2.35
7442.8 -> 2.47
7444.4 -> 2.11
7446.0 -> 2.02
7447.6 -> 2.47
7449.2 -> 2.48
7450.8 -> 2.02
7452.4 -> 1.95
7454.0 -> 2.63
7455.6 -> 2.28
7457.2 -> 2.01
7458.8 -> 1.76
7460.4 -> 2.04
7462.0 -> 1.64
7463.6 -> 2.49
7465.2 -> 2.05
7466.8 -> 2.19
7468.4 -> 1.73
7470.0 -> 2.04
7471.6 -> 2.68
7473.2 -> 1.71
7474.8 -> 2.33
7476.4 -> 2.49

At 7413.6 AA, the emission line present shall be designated [N II]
